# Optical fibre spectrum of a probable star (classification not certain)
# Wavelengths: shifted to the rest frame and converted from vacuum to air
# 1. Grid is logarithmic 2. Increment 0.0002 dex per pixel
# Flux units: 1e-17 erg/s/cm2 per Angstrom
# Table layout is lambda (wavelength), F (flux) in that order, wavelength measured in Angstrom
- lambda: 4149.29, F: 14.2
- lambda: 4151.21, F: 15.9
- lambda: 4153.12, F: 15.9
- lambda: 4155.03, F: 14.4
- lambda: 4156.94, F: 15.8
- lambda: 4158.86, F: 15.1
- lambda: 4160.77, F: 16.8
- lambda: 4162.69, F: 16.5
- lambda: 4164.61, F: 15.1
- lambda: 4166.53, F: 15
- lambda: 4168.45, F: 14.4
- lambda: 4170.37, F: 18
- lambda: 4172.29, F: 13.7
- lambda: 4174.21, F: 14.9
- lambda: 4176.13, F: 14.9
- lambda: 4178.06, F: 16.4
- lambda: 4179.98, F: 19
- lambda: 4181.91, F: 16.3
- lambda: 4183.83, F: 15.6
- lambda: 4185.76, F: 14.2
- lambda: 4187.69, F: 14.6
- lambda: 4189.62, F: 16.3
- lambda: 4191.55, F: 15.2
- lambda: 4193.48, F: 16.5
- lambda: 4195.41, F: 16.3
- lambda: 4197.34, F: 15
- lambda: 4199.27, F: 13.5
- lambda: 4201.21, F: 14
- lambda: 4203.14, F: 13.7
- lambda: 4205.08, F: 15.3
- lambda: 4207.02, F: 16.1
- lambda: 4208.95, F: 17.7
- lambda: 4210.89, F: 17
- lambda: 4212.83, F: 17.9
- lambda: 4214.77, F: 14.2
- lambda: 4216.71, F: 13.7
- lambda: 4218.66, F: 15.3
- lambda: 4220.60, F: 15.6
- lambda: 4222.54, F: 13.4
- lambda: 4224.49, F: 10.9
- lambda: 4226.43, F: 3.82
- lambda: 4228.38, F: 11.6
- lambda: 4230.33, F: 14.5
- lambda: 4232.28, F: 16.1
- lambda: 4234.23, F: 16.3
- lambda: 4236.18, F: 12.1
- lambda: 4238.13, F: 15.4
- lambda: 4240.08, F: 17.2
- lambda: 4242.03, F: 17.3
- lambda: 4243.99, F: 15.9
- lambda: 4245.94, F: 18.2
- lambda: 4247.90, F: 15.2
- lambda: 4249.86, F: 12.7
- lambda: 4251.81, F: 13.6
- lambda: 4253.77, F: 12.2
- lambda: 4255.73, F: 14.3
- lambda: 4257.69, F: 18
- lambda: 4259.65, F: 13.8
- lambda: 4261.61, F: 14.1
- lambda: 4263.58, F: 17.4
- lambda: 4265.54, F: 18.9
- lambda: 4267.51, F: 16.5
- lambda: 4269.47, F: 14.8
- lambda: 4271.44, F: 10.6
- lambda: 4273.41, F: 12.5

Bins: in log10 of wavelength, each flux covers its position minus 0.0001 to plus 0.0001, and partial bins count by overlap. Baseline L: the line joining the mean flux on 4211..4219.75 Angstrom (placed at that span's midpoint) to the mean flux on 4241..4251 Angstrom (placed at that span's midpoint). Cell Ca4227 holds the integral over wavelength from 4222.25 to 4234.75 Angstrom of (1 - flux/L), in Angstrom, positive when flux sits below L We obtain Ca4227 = 2.75 Angstrom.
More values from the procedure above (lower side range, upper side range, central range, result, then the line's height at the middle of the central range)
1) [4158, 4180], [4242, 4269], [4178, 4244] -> 2.8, 15.6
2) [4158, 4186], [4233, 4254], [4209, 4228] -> 2.2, 15.4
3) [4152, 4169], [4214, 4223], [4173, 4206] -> -0.8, 15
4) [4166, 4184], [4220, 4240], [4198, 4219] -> -1.7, 14.2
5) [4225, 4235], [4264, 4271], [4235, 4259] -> -1.9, 14.1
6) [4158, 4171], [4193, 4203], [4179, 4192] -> -0.6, 15.2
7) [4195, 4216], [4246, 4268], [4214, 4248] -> 2.5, 15.4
